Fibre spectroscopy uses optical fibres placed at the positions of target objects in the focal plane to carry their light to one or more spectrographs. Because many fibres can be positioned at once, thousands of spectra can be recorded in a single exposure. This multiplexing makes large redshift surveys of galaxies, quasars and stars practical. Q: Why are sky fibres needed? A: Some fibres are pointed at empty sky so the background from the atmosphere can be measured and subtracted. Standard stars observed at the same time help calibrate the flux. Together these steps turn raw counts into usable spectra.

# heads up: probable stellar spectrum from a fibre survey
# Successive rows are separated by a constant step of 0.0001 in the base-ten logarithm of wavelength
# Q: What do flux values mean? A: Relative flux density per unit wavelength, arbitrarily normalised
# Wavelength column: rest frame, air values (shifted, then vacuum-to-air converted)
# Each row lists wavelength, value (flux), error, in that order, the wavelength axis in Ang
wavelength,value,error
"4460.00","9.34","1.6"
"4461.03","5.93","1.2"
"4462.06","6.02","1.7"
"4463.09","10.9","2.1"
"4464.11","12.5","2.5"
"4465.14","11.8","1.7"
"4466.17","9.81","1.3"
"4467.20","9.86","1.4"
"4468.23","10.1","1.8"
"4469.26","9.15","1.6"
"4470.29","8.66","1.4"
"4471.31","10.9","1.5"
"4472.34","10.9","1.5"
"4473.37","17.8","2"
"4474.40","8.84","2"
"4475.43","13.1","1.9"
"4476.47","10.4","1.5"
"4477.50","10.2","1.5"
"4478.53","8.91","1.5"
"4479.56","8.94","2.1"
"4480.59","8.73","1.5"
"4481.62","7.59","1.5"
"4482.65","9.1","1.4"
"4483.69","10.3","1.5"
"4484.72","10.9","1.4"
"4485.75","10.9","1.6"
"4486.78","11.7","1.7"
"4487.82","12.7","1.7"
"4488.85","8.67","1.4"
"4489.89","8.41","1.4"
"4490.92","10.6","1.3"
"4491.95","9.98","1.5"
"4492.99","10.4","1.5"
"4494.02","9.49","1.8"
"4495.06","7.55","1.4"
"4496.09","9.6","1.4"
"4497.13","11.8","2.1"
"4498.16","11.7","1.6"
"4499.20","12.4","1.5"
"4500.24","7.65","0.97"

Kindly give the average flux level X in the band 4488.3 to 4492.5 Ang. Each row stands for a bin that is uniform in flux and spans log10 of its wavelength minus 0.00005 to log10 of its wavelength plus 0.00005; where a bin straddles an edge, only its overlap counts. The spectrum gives 9.45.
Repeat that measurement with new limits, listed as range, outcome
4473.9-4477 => 10.8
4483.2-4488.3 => 11.3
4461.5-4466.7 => 10.2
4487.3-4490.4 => 9.91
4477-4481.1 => 9.2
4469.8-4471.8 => 9.83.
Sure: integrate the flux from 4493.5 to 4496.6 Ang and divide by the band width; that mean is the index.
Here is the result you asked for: 8.9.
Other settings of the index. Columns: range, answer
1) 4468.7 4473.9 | 11.5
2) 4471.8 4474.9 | 12.5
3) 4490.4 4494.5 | 10.1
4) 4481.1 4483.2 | 8.36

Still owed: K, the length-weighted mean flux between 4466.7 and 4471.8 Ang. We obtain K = 9.74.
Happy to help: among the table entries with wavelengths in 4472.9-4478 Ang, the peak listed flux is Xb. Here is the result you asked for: 17.8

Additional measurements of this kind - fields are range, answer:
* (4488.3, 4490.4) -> 8.67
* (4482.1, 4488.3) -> 12.7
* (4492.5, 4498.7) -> 11.8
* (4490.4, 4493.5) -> 10.6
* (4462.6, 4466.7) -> 12.5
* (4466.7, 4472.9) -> 10.9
